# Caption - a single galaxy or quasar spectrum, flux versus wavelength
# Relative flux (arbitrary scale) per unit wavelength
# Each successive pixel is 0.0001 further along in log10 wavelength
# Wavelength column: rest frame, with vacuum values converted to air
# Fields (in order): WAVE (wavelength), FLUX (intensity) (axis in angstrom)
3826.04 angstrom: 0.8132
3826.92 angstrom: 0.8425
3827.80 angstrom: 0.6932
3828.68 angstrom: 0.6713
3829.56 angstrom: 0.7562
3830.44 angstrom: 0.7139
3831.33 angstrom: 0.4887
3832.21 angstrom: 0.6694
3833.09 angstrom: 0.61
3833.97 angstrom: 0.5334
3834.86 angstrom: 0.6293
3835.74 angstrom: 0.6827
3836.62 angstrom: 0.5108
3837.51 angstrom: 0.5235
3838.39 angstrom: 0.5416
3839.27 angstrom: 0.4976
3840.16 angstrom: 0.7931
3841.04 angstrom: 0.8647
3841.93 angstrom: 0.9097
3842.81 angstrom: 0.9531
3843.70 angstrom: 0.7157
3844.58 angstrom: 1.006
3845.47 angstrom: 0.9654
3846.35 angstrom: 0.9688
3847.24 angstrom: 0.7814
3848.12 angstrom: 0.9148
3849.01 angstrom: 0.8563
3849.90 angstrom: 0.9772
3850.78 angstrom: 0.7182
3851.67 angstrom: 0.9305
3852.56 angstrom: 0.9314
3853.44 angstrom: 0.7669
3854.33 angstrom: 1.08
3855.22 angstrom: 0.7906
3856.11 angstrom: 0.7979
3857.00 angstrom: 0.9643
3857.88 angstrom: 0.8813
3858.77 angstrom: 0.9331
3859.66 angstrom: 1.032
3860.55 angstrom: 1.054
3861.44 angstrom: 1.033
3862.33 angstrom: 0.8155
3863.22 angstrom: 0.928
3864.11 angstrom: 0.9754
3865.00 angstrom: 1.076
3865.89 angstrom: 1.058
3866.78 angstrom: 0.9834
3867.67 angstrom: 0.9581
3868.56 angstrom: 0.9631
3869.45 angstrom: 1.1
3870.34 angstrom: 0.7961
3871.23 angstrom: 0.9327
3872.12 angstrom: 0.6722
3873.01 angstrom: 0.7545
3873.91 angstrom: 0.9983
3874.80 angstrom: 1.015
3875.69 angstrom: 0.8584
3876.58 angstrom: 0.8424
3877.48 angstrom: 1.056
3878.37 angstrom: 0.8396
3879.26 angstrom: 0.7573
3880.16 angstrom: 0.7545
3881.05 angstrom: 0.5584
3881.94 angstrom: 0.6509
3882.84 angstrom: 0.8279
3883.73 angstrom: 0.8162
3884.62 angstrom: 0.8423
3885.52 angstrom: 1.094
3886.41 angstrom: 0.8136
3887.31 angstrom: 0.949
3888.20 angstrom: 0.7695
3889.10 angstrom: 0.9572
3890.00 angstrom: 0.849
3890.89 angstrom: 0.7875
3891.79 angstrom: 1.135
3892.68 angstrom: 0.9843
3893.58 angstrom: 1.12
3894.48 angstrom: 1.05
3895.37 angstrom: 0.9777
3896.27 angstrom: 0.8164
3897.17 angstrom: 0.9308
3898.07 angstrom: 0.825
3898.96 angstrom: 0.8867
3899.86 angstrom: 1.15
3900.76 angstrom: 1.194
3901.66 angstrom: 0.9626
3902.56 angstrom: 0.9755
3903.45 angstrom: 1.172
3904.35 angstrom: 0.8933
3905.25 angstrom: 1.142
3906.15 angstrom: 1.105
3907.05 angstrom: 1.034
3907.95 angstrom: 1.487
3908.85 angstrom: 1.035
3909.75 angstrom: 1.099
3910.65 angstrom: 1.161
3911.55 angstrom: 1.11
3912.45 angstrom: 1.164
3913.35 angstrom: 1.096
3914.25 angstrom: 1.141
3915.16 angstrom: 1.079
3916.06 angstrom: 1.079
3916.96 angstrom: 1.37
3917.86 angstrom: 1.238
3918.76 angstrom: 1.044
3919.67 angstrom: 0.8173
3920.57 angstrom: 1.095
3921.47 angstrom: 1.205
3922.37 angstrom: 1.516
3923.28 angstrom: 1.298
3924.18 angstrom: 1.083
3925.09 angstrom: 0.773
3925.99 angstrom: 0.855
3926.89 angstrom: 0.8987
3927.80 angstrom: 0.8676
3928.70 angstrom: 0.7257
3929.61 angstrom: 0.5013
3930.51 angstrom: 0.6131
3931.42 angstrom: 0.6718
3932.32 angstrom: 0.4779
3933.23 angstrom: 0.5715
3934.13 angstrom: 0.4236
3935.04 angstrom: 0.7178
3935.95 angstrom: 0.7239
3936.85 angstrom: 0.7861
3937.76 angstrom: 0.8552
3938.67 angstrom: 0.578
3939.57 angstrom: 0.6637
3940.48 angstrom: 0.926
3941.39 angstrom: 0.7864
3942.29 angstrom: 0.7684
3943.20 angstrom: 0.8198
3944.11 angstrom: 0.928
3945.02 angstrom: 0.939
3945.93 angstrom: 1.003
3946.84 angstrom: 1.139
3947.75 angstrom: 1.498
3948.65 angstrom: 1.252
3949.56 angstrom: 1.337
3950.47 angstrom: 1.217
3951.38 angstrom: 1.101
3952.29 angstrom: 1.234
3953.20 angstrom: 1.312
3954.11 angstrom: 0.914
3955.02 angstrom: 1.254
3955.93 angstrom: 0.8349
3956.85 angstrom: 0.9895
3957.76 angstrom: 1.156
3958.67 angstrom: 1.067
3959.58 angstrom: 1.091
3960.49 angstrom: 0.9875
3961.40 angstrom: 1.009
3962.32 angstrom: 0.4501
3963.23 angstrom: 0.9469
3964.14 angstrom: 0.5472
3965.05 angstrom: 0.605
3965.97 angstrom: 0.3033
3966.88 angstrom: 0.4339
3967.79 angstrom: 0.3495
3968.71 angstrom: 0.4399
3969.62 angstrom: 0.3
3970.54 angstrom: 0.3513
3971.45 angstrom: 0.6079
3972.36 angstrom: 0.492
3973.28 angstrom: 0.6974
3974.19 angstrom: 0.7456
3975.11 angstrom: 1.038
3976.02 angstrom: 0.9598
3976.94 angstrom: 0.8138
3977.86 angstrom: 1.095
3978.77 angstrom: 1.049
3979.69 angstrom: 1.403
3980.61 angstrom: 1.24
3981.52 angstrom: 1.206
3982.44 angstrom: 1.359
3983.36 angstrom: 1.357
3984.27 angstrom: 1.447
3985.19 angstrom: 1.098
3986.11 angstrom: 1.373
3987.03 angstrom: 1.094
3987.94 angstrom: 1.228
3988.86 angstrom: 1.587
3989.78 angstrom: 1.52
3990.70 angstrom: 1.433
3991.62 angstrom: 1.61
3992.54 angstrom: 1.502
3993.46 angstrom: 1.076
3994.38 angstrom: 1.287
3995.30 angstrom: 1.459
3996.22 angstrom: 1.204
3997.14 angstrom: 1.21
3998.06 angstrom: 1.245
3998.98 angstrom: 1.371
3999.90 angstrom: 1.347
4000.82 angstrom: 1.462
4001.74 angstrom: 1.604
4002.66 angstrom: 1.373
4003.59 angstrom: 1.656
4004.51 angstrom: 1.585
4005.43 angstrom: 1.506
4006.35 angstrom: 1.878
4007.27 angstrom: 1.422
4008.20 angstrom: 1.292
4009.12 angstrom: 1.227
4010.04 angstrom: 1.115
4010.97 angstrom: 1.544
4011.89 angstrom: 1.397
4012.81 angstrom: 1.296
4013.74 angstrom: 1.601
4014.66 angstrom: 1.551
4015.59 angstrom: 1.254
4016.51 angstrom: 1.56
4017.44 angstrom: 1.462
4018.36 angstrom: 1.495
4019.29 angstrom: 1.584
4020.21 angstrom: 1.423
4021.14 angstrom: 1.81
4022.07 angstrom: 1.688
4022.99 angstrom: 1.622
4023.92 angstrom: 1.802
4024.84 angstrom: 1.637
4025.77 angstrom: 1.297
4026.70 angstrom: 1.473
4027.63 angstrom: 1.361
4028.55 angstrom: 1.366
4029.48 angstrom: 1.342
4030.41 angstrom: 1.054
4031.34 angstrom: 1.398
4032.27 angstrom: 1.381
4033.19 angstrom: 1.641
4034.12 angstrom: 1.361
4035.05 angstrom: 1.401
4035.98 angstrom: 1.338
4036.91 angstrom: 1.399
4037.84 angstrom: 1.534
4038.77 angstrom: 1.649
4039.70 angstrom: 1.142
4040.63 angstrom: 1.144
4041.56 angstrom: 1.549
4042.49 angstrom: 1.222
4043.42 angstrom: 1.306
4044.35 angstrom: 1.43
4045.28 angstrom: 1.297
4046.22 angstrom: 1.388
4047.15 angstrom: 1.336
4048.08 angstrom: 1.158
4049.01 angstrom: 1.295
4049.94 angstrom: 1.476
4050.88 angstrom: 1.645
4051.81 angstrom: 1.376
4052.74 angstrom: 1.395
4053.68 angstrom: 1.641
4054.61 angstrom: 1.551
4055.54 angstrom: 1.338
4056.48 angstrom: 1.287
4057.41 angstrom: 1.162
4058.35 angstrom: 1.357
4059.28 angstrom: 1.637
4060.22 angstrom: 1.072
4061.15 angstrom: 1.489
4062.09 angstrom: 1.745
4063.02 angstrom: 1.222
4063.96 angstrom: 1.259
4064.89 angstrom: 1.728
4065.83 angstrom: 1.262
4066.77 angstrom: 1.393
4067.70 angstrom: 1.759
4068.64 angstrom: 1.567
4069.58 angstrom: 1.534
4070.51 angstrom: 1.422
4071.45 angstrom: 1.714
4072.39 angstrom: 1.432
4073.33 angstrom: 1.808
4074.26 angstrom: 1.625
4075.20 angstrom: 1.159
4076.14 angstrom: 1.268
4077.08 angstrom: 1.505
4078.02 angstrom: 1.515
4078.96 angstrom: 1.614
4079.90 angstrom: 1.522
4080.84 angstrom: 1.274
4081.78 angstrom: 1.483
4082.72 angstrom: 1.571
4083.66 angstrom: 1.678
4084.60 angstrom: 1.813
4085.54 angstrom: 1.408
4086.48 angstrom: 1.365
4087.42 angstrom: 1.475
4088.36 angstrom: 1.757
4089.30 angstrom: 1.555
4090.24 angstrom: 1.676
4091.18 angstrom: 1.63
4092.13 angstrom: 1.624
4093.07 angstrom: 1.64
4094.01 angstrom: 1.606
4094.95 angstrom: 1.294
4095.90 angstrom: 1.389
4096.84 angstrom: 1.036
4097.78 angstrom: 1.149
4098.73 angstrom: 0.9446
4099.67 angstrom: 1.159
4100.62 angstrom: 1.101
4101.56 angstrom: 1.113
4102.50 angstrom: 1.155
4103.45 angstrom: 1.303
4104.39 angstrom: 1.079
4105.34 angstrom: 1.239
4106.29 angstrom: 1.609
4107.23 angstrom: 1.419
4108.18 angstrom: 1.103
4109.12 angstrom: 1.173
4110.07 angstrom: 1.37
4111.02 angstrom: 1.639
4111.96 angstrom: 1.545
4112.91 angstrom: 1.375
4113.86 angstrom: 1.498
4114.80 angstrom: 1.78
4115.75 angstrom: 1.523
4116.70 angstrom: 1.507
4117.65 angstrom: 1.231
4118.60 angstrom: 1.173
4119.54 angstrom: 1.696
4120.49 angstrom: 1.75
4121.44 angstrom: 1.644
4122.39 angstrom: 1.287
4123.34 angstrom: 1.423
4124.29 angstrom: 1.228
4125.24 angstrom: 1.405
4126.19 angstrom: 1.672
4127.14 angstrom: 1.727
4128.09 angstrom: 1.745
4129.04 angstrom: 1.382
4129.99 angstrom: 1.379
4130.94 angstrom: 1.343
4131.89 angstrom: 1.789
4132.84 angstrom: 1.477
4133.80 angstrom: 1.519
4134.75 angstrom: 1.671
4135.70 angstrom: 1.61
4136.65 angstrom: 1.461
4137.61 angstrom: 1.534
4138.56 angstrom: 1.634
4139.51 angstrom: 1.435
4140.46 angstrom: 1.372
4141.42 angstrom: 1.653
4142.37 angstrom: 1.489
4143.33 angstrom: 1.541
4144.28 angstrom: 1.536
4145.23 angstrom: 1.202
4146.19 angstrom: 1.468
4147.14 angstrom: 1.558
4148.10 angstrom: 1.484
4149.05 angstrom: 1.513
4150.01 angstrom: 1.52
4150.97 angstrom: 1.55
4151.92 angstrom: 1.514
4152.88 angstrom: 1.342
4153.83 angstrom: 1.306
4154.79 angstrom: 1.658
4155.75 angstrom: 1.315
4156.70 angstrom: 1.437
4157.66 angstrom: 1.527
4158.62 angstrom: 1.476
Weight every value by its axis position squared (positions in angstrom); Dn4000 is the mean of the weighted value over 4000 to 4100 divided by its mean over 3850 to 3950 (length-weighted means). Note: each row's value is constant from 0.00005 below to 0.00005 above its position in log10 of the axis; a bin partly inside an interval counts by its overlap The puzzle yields 1.66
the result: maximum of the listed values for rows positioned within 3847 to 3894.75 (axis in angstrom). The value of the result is 1.135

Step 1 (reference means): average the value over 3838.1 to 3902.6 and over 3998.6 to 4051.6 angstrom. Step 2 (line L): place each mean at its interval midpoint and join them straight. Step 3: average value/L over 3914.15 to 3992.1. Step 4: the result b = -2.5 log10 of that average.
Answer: 0.23 mag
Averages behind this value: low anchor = 0.901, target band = 0.958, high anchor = 1.44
